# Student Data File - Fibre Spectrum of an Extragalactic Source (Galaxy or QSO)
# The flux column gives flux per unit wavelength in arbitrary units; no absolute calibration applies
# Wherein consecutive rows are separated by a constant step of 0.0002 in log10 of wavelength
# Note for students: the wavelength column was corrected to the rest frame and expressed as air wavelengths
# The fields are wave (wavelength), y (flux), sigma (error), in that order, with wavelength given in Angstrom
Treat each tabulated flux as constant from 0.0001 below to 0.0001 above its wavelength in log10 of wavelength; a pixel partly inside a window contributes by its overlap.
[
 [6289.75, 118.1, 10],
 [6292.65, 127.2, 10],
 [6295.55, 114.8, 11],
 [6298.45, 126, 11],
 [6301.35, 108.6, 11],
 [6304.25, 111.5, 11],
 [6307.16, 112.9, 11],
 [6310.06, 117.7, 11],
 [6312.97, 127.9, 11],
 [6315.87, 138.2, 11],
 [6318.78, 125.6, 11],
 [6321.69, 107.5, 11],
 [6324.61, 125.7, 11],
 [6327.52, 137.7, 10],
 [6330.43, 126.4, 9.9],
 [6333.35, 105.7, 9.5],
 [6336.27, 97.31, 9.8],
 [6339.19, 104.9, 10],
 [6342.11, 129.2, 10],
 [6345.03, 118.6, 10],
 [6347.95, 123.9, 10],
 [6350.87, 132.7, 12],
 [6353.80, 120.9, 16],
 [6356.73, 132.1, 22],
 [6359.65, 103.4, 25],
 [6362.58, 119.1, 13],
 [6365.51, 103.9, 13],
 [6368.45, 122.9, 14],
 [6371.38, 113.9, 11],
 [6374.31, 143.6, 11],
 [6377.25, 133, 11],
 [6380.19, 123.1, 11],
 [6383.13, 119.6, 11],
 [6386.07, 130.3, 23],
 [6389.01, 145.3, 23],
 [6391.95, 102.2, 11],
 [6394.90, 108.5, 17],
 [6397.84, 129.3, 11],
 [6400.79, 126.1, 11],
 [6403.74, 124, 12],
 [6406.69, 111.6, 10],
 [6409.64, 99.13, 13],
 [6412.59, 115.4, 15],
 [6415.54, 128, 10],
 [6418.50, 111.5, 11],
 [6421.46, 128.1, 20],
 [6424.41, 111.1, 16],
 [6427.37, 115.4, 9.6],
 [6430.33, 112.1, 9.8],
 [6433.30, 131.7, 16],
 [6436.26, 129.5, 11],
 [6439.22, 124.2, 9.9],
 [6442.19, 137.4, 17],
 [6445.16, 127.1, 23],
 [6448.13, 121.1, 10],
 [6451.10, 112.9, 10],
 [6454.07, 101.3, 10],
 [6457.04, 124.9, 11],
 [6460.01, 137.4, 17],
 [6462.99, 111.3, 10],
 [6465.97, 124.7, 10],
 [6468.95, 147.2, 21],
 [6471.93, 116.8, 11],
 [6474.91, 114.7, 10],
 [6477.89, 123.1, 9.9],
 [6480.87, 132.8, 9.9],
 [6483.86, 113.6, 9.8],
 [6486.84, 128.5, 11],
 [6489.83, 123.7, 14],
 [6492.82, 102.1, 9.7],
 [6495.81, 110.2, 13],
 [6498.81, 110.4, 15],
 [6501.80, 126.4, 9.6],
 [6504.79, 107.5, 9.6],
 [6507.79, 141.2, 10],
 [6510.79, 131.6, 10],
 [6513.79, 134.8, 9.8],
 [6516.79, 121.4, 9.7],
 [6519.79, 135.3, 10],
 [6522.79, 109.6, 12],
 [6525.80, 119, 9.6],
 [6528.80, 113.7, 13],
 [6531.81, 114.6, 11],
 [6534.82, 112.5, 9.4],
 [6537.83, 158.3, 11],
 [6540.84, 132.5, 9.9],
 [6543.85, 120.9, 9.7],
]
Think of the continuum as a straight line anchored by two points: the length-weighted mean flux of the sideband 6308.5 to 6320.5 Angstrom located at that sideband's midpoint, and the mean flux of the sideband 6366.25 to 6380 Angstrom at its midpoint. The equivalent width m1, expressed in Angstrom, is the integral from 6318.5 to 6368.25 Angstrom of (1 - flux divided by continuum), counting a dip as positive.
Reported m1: 3.2 Angstrom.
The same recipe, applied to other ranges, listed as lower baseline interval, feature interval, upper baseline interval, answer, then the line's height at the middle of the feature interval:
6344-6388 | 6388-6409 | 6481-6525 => 0.5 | 123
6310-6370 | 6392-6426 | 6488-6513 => 0.9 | 120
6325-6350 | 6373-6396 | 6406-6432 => -1.8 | 117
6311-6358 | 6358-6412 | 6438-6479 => 1.1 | 122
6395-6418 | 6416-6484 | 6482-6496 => -3.0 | 117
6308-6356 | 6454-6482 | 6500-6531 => -0.3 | 123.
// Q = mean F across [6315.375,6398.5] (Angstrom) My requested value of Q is 121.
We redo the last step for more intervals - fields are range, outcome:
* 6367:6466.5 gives 122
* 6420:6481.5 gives 123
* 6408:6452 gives 120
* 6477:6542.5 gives 123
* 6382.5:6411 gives 120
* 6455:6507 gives 121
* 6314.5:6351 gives 121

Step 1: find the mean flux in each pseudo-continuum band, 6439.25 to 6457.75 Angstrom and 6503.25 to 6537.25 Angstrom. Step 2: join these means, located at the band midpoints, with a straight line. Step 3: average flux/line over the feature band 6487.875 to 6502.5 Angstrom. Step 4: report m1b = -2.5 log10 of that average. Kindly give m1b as 0.072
